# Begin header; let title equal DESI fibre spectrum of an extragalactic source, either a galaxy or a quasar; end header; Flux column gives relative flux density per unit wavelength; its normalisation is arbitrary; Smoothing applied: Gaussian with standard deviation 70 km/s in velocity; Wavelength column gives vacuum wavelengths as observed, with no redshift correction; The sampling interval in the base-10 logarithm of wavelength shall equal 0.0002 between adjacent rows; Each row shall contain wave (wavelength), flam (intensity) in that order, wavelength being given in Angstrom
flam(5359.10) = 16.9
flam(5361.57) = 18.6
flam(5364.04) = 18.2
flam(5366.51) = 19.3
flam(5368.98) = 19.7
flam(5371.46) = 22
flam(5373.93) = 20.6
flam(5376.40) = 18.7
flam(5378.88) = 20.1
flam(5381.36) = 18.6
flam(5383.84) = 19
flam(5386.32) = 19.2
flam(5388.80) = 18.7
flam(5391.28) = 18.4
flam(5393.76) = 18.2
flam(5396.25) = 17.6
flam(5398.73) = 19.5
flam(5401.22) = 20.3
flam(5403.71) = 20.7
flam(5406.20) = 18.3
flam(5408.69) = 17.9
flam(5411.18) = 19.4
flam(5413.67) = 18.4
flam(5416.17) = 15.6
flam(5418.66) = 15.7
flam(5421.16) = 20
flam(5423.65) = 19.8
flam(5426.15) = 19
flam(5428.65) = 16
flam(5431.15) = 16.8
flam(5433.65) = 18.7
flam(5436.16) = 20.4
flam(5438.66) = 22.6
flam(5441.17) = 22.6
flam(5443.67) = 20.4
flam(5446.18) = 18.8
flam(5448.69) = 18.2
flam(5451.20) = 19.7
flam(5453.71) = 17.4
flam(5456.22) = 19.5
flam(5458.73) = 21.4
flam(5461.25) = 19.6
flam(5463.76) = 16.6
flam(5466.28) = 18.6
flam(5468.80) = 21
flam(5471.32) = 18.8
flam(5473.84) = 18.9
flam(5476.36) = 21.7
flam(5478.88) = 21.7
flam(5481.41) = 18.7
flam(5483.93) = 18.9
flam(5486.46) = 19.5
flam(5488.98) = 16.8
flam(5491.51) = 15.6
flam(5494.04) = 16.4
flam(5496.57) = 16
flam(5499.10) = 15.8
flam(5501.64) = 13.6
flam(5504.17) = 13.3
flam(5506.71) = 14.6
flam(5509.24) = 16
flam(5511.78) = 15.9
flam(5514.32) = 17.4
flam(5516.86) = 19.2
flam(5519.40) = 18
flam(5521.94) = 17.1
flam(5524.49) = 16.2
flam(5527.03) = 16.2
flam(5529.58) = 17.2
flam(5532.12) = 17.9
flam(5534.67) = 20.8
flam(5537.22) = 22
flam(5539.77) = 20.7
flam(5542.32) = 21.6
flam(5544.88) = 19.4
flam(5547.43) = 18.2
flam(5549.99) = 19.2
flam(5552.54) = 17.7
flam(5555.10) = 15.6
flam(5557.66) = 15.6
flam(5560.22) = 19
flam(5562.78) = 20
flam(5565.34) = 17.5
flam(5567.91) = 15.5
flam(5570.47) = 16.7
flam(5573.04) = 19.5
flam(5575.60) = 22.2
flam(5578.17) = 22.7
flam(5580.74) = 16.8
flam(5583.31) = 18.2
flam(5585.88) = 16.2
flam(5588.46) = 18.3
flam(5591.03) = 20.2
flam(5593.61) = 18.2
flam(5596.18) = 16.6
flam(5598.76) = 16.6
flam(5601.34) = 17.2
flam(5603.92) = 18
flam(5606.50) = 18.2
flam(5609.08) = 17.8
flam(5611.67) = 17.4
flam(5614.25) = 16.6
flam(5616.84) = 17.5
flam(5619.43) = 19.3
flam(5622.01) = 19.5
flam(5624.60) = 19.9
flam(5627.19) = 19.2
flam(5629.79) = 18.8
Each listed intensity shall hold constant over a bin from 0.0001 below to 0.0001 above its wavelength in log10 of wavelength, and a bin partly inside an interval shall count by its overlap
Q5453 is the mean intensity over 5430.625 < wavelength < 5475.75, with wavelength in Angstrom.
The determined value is 19.5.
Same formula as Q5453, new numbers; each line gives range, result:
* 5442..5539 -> 18.1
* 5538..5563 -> 18.7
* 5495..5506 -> 14.7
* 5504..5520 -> 16.5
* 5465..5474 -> 19.4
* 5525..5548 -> 19.3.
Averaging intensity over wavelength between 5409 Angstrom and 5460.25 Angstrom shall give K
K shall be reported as 19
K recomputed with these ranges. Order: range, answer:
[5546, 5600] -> 18.1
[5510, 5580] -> 18.5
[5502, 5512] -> 14.7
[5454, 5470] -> 19.3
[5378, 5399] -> 18.8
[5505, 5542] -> 17.8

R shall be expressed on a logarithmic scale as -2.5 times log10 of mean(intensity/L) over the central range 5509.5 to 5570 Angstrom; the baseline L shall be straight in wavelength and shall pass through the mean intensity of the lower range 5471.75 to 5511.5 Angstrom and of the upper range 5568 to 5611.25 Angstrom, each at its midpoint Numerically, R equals -0.026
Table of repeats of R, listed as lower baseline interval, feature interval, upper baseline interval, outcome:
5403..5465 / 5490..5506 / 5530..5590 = 0.24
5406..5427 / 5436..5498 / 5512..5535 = -0.07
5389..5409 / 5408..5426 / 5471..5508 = 0.02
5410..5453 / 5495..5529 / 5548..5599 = 0.15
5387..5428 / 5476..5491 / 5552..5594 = -0.05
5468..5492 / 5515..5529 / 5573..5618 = 0.09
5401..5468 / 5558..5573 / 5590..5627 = 0.03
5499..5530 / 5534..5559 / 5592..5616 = -0.15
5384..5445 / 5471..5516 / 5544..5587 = 0.08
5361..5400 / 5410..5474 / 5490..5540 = -0.05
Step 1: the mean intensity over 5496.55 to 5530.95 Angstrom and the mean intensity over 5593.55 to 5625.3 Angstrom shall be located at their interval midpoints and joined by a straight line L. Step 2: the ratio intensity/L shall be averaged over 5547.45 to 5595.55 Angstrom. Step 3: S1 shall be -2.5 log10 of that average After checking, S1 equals -0.06 mag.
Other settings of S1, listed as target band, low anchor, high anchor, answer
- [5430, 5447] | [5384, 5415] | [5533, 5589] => -0.069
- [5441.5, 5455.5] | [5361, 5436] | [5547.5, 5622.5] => -0.033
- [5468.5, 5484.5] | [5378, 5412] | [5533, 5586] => -0.057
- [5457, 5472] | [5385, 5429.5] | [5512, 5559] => -0.055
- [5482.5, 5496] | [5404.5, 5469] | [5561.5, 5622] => 0.077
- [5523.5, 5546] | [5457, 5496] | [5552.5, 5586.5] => -0.042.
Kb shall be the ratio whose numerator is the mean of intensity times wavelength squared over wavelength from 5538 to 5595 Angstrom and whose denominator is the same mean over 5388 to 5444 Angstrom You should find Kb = 1.0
